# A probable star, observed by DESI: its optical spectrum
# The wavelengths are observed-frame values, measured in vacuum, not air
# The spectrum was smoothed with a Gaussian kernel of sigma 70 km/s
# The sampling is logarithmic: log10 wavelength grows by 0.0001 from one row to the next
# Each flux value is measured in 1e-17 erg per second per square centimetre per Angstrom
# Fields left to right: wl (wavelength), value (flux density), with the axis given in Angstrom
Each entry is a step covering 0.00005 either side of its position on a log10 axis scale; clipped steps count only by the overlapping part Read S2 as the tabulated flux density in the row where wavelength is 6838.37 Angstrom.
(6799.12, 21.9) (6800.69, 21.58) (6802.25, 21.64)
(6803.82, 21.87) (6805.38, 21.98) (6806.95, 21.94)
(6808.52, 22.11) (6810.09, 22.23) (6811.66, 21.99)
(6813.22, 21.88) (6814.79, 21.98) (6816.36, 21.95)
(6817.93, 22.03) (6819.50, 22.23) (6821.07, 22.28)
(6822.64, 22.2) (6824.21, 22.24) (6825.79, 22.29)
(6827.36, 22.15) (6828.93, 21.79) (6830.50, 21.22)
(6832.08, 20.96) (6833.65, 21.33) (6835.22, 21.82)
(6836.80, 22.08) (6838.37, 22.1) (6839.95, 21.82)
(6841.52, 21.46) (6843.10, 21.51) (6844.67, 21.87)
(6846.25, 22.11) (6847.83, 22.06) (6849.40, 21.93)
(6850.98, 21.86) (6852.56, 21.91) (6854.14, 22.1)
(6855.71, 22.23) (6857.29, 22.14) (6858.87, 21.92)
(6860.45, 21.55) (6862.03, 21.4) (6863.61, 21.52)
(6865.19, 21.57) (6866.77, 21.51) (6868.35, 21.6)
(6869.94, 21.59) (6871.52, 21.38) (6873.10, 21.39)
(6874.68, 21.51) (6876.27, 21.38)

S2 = 22.1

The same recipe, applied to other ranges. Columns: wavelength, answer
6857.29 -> 22.14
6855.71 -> 22.23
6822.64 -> 22.2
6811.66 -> 21.99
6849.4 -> 21.93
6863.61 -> 21.52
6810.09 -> 22.23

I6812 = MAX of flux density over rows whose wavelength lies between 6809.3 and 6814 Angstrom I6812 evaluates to 22.23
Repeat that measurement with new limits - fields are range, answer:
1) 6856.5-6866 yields 22.14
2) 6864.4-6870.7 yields 21.6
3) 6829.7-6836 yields 21.82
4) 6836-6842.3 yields 22.1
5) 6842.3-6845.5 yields 21.87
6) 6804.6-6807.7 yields 21.98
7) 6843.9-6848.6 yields 22.11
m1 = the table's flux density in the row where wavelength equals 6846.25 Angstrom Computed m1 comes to 22.11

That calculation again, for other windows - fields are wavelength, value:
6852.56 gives 21.91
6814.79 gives 21.98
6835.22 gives 21.82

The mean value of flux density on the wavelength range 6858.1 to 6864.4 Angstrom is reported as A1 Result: 21.6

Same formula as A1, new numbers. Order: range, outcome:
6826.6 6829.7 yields 22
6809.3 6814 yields 22.1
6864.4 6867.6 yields 21.6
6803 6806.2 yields 21.9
